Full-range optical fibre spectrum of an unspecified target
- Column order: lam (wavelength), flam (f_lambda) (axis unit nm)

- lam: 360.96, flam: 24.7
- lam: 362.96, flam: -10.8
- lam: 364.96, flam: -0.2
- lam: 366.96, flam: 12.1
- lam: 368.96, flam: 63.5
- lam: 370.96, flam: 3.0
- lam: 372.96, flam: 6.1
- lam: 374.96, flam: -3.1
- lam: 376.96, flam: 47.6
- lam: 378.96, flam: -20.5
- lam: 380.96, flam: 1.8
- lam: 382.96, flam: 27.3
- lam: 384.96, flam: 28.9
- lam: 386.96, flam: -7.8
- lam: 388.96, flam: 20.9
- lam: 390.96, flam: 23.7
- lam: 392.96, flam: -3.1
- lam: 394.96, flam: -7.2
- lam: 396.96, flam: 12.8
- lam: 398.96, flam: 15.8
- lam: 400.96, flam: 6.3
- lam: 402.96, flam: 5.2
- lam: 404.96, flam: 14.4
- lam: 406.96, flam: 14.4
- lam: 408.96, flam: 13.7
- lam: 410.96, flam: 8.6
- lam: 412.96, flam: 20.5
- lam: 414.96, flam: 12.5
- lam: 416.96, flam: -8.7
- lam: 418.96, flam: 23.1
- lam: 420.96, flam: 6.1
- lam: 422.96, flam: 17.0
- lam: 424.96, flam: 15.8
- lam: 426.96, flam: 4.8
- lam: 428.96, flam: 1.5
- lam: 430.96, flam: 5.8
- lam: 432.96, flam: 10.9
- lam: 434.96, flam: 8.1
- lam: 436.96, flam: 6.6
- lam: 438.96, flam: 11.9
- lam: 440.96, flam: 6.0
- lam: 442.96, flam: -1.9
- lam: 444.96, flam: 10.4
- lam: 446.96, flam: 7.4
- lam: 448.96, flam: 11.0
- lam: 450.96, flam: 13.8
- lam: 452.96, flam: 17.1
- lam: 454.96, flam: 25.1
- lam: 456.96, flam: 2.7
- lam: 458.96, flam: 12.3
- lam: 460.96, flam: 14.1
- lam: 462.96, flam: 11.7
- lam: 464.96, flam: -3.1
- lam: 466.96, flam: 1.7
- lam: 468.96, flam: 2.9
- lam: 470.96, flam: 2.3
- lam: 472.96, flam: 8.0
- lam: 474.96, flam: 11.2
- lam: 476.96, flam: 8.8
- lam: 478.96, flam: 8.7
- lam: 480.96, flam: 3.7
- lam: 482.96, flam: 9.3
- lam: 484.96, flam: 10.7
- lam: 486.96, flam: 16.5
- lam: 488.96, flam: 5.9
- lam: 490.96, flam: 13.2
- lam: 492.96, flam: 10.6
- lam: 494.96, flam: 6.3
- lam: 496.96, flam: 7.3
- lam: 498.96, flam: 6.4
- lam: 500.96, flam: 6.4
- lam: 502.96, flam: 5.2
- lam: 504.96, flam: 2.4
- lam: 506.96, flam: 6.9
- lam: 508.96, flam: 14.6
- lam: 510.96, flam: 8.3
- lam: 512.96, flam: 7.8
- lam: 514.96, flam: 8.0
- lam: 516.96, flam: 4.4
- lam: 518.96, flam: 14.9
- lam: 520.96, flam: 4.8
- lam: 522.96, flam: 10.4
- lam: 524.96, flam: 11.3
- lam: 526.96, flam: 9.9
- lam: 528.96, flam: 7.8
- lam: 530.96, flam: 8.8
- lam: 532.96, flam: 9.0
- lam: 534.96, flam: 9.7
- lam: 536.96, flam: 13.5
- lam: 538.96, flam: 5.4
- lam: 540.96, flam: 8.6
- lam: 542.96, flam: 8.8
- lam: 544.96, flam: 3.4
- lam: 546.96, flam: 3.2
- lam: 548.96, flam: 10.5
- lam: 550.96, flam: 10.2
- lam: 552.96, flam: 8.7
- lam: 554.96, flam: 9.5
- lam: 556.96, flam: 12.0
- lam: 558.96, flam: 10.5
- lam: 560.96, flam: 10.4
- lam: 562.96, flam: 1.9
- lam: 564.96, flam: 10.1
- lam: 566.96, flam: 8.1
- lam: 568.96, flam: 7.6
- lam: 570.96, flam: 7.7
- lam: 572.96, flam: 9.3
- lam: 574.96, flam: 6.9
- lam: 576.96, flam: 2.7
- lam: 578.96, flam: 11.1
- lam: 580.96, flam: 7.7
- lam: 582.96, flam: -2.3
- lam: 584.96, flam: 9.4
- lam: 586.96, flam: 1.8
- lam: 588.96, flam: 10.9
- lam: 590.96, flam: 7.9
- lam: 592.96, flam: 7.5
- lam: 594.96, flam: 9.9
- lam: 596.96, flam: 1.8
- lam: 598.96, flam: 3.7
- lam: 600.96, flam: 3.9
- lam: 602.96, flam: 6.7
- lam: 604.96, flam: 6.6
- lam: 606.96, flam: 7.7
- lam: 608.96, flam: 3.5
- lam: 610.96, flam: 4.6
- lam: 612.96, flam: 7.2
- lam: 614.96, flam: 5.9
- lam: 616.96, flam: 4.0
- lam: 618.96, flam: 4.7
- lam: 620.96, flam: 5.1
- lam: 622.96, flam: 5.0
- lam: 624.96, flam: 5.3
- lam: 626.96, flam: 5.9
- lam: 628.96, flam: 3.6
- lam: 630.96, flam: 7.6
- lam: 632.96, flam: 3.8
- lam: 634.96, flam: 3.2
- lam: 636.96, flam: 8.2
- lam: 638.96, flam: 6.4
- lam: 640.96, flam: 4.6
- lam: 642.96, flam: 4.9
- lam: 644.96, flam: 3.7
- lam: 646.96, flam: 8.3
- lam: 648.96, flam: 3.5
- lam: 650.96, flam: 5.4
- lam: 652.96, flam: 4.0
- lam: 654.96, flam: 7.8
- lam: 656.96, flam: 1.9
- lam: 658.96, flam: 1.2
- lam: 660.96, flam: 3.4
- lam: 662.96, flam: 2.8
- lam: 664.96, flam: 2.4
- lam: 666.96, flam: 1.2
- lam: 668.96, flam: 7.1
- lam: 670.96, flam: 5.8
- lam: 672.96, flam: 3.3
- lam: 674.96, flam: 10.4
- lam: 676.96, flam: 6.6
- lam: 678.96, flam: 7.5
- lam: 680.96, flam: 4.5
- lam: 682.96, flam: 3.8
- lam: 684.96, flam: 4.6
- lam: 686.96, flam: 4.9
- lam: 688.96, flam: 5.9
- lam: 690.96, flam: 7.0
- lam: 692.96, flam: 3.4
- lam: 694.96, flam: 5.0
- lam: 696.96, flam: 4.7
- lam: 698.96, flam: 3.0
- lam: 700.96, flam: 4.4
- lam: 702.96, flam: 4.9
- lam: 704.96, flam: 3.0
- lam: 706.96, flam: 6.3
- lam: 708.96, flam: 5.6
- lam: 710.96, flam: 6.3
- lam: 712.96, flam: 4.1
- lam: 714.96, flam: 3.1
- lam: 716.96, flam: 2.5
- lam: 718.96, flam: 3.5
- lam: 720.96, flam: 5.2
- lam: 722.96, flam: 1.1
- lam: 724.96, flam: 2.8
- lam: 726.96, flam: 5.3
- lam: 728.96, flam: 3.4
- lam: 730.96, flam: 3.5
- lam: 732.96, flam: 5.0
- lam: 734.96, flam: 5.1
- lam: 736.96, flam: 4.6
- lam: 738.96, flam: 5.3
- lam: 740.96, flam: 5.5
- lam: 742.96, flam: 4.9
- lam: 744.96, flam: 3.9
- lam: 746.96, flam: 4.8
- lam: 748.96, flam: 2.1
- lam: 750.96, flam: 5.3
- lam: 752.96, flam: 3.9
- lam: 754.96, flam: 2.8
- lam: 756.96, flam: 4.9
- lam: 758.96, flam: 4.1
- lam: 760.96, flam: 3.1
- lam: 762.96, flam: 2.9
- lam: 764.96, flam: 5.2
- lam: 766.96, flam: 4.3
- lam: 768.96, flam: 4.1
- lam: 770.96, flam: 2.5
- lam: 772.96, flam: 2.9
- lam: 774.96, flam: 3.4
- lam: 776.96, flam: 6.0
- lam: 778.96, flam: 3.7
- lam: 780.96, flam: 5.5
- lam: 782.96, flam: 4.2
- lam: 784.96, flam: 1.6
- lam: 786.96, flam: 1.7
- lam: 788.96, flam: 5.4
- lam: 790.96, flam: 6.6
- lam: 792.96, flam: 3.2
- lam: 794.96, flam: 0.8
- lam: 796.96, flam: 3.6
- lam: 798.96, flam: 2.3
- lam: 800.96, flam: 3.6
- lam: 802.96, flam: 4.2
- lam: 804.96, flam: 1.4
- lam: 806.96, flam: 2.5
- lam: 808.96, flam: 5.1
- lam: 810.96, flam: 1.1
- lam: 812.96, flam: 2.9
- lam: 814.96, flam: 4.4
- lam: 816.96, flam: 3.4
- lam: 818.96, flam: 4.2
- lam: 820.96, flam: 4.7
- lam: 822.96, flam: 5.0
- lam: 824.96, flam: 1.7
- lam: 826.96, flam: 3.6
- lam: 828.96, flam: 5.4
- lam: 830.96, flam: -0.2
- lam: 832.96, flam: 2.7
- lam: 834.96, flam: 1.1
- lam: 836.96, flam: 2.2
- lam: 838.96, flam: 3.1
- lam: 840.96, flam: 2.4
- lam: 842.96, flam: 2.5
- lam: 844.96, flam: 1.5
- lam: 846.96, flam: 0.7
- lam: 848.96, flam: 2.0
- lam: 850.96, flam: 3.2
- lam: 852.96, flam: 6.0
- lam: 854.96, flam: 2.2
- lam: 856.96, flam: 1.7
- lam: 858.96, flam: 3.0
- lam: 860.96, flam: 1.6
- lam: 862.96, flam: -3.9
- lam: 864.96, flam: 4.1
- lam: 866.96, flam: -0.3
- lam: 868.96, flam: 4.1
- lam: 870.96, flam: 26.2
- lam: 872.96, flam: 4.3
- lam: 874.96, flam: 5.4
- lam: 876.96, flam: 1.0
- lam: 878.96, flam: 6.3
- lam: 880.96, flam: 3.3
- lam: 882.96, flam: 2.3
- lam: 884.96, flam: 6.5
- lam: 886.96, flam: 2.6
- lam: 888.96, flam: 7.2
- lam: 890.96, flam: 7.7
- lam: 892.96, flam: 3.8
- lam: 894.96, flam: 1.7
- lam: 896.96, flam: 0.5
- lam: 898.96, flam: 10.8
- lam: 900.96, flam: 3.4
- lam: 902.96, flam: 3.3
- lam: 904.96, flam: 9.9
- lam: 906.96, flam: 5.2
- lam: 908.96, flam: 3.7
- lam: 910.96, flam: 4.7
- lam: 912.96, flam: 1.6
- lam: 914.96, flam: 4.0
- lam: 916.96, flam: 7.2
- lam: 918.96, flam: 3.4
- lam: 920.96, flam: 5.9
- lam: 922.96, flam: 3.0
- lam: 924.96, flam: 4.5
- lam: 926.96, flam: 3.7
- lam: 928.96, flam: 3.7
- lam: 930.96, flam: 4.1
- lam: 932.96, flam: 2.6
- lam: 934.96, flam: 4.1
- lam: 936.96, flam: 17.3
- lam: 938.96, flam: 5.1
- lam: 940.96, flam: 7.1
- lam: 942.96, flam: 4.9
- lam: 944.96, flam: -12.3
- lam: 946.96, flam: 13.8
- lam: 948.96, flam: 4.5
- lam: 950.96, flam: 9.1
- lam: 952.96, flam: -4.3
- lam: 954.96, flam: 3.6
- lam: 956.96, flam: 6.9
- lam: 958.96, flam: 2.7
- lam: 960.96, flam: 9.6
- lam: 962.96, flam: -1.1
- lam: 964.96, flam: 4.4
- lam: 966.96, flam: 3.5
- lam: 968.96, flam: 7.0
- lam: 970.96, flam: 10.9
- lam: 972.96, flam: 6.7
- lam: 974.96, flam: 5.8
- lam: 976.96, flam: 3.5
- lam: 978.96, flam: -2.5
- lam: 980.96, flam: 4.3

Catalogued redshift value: 1.335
